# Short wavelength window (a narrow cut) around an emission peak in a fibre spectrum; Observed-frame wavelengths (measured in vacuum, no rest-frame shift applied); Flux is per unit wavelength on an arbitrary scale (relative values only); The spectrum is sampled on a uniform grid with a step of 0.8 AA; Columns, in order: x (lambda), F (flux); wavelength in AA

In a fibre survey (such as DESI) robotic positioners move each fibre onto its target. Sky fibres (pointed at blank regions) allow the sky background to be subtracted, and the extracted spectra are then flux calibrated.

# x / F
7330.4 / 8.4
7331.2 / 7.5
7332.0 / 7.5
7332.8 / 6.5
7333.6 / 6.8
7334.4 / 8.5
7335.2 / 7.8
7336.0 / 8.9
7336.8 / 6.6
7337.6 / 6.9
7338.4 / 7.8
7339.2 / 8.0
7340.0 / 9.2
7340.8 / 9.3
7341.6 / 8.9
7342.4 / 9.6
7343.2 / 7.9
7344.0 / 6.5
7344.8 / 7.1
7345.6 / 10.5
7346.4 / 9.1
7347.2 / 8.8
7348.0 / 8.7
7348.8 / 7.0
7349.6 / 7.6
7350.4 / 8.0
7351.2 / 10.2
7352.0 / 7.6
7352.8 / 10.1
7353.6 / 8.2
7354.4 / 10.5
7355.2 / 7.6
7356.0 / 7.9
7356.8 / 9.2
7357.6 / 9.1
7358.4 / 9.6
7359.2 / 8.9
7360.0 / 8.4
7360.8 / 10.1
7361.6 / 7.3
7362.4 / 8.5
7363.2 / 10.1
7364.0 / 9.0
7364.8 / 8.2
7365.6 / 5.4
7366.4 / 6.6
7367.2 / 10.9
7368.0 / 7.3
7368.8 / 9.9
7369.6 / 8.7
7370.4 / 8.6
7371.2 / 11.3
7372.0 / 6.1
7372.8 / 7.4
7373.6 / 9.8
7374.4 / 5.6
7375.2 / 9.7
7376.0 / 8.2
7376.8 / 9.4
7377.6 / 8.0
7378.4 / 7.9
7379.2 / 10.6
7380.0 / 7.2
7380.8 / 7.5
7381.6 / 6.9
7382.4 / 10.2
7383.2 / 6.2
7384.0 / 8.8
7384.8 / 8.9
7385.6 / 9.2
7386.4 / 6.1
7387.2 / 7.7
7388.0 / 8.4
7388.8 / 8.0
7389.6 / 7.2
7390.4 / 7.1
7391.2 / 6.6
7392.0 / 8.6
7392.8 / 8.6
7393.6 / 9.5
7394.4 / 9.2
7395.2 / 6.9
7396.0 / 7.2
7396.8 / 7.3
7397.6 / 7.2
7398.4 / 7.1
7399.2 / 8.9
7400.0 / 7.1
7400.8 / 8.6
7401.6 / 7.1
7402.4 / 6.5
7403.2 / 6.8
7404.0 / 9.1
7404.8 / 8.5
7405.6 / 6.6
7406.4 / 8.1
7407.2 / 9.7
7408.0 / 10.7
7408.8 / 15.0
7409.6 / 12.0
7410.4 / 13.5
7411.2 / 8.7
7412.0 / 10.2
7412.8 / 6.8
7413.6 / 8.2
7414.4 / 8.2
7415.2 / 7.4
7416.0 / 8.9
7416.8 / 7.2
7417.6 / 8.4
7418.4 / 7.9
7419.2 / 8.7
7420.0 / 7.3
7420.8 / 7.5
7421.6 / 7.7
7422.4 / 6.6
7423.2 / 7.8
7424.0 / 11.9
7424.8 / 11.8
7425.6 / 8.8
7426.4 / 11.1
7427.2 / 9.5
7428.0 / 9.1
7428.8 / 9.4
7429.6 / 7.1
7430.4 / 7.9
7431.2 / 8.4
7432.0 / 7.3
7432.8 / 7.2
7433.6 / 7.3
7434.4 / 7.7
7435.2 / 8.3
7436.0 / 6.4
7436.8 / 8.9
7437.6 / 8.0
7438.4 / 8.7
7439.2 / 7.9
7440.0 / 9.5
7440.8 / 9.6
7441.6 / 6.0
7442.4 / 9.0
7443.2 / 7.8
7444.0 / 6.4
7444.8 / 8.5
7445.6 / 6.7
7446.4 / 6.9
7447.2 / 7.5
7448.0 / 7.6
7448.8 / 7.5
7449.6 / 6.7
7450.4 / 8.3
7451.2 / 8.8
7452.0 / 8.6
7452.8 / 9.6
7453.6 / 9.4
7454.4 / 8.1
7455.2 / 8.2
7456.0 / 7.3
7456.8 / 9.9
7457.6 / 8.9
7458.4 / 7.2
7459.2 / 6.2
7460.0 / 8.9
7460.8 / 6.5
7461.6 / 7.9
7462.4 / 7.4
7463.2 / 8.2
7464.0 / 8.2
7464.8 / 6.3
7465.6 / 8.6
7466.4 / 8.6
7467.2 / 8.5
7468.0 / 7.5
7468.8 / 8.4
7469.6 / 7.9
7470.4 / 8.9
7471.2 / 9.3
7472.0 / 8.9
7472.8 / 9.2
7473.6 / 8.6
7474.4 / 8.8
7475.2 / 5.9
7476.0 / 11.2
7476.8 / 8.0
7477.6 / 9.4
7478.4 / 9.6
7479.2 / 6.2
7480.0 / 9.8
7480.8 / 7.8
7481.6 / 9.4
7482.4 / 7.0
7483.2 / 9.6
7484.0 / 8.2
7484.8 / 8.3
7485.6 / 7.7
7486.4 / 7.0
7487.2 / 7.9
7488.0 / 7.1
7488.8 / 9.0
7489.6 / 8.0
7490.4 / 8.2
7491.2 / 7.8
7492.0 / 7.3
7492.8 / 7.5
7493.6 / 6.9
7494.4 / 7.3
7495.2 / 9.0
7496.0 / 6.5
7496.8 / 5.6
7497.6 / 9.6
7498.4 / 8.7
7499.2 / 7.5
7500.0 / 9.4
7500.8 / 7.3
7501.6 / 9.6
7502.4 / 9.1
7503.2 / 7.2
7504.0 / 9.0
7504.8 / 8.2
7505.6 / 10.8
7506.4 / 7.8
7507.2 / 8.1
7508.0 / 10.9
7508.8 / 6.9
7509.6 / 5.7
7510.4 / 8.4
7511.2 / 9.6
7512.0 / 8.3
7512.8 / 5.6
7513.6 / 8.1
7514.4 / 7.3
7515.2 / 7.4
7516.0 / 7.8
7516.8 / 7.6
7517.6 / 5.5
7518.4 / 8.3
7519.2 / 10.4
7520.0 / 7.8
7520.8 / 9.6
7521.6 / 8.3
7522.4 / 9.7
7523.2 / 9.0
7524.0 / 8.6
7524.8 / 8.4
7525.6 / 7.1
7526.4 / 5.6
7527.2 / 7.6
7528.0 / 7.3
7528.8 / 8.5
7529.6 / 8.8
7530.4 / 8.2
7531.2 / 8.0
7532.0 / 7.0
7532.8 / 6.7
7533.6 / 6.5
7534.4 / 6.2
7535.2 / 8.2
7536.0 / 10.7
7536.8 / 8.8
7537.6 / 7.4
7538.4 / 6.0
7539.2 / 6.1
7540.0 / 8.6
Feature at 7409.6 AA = [S II]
